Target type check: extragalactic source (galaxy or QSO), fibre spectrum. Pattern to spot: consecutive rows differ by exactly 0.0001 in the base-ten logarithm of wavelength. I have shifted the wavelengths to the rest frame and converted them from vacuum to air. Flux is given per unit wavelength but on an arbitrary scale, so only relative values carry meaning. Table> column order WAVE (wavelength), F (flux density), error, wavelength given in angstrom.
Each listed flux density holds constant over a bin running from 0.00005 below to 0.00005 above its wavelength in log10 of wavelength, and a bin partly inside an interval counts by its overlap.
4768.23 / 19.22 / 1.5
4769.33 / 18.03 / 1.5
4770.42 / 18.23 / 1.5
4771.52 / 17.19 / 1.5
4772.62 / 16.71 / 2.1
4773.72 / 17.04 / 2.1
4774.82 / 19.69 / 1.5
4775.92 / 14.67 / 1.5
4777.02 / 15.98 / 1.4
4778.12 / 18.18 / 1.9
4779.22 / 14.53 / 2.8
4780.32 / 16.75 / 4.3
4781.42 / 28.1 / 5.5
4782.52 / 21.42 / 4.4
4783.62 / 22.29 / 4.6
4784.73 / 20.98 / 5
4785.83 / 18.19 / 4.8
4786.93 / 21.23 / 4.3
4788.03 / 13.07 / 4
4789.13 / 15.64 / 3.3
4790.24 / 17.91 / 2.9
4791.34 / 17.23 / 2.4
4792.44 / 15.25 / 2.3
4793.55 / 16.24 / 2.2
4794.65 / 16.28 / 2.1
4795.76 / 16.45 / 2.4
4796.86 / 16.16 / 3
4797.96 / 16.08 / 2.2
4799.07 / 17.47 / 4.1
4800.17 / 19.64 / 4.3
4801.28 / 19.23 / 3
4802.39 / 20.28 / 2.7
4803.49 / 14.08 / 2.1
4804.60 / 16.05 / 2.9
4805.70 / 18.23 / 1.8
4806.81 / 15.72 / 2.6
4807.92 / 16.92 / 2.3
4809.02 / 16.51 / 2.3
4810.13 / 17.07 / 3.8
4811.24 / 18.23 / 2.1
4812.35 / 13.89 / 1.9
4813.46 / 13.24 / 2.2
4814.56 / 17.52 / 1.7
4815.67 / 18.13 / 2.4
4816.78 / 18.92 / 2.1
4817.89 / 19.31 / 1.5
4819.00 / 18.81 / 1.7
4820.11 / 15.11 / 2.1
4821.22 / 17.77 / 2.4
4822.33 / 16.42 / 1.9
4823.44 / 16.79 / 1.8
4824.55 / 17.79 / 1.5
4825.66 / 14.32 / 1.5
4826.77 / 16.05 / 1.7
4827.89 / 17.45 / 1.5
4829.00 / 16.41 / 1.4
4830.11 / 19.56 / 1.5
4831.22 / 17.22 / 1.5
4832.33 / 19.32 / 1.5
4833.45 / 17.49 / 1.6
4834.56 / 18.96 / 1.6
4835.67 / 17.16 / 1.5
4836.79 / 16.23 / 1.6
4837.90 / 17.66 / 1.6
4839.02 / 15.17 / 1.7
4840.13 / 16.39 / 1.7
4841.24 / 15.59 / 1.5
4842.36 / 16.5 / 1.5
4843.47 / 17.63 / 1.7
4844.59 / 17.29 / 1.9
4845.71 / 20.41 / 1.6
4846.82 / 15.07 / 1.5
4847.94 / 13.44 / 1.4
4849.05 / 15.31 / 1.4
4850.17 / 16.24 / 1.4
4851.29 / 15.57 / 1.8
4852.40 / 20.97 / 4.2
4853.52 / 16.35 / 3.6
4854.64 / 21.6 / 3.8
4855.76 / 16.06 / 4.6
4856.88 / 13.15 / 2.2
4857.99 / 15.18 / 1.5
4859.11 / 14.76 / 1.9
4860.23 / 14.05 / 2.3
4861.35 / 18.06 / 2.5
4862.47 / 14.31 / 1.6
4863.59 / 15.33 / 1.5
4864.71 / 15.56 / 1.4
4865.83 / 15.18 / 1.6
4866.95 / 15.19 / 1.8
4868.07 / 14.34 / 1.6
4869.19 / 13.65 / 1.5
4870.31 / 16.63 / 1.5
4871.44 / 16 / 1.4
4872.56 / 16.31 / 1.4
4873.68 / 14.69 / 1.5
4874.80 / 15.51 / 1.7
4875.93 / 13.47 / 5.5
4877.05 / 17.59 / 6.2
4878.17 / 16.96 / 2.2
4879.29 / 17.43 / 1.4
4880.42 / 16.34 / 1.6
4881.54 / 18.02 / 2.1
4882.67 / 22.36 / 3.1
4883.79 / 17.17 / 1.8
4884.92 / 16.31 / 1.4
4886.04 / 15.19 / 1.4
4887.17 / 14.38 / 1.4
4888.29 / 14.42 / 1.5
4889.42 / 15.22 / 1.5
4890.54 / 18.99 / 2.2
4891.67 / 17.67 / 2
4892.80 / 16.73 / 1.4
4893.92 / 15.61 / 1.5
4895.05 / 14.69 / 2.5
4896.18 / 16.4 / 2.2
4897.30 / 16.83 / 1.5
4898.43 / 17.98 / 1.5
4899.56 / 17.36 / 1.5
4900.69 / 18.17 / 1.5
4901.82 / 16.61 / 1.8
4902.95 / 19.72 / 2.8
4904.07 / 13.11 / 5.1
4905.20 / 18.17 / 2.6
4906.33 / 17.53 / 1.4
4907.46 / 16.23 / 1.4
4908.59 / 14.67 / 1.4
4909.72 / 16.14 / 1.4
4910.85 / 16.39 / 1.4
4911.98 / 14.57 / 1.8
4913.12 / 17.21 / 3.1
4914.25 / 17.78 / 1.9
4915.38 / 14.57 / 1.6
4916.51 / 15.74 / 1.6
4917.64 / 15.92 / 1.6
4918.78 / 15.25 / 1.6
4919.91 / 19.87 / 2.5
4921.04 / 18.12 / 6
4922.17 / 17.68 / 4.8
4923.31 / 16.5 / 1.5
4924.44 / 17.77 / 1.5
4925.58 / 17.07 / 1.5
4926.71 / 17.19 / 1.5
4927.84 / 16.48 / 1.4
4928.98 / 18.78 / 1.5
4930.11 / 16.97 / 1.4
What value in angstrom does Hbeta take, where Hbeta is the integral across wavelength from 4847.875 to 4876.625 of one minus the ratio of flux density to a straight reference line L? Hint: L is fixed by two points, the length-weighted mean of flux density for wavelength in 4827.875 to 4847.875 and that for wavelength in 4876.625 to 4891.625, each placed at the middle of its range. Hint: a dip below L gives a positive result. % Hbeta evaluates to 2.34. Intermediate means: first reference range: 17.2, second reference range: 17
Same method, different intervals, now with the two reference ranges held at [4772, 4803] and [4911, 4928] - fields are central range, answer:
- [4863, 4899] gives 1.94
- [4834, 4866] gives 1.83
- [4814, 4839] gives 0.25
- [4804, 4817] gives 0.81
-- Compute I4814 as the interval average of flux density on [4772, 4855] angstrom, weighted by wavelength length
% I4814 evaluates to 17.3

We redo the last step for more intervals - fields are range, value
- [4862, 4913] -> 16.3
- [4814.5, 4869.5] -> 16.7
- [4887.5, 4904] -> 16.7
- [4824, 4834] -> 17.3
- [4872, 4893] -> 16.6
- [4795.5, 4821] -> 17.1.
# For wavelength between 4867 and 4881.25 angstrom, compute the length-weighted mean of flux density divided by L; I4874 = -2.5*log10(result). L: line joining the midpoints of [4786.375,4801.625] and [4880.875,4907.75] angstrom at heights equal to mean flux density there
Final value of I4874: 0.075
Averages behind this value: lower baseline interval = 17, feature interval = 15.8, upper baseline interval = 16.9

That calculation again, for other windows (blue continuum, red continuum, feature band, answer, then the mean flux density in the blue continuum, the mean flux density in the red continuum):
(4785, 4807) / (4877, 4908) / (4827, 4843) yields -0.01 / 17.1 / 16.9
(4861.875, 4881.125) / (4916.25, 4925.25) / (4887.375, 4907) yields -0.02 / 15.6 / 17.1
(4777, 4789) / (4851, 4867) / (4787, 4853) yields 0.05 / 19.2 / 16.1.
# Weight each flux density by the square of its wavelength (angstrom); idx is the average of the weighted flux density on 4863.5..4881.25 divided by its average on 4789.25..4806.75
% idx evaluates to 0.95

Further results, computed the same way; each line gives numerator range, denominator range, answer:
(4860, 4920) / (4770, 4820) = 0.96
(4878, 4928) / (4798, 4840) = 1.01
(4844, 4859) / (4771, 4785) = 0.92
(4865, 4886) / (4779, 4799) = 0.93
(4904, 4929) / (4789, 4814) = 1.05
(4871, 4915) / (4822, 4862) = 1.01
